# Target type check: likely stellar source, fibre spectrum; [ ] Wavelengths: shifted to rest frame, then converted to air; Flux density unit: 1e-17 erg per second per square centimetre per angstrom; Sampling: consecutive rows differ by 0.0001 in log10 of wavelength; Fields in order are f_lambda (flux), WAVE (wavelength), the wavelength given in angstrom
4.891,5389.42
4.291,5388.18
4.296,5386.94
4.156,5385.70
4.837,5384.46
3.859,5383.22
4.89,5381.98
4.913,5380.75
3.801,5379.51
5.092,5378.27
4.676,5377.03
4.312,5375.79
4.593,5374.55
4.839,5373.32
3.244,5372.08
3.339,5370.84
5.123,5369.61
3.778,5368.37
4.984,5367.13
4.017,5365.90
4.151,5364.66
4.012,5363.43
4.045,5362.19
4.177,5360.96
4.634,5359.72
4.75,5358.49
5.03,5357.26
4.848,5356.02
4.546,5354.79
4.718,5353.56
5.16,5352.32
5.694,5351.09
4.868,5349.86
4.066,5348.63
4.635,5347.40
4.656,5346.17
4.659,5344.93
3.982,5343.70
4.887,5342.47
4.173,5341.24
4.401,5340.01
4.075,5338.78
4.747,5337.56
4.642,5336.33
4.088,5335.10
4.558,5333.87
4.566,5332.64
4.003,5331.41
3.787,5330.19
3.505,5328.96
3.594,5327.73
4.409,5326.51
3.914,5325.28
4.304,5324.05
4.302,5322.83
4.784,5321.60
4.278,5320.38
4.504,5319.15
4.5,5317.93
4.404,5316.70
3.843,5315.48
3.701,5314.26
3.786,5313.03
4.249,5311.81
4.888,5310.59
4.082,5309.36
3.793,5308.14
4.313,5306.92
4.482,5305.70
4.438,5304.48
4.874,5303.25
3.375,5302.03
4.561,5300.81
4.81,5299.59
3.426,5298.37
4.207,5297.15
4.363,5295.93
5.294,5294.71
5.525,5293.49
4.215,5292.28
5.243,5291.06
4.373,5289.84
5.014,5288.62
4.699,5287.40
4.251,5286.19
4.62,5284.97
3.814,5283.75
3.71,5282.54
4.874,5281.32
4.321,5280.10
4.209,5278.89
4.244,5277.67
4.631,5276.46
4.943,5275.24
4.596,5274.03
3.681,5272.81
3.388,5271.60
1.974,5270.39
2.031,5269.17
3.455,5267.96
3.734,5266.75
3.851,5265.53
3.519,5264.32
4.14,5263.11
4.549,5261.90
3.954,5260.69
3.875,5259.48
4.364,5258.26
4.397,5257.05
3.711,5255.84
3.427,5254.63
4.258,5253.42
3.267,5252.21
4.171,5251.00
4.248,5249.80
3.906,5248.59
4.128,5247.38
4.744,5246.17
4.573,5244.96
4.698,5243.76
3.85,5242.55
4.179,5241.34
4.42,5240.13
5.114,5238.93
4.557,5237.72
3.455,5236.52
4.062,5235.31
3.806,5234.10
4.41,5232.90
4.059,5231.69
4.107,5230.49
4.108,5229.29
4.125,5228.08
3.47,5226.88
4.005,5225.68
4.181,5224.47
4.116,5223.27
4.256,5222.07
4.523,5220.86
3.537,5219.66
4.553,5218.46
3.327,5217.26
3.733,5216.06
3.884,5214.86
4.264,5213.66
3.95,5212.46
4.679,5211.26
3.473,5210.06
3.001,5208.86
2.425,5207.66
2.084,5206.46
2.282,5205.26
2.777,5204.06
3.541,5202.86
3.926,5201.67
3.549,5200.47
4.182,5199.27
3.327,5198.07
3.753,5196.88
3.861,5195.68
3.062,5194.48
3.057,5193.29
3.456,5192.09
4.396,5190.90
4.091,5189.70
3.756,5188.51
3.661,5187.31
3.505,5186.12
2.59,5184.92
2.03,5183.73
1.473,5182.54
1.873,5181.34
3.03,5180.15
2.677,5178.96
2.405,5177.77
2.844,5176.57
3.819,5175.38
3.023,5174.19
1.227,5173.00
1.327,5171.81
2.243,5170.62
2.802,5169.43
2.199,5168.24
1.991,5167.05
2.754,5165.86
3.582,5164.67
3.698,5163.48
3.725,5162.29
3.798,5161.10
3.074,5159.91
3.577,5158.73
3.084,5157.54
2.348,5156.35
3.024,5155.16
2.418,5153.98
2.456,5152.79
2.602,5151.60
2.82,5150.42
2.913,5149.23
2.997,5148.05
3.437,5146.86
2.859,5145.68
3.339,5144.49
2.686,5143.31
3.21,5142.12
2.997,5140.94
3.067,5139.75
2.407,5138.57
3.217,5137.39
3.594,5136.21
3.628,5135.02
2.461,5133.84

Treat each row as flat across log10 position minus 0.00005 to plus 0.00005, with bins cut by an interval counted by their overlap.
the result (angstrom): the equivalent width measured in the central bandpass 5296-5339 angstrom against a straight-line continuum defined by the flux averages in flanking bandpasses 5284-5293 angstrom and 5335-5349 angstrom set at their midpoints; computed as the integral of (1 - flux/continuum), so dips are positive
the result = 2.8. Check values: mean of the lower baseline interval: 4.61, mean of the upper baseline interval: 4.44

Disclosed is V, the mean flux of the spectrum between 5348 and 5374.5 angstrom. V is 4.48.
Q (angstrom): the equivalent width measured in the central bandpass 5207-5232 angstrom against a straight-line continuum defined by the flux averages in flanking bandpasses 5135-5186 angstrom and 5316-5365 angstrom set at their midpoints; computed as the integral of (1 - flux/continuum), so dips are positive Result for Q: -4.1 angstrom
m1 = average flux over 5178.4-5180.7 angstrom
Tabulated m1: 2.86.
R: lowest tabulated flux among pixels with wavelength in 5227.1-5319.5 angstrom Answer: 1.974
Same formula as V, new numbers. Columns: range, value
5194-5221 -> 3.54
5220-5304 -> 4.16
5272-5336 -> 4.32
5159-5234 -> 3.34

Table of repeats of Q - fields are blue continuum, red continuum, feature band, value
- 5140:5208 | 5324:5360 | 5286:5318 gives -2.27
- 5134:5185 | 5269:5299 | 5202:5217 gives 0.20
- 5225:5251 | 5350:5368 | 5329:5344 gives 0.79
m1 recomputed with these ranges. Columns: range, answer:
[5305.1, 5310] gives 4.17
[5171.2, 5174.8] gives 1.87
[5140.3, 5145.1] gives 3.05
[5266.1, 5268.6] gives 3.57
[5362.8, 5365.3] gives 4.07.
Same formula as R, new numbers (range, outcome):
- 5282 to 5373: 3.244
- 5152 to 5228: 1.227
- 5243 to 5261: 3.267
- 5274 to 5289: 3.71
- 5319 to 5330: 3.505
